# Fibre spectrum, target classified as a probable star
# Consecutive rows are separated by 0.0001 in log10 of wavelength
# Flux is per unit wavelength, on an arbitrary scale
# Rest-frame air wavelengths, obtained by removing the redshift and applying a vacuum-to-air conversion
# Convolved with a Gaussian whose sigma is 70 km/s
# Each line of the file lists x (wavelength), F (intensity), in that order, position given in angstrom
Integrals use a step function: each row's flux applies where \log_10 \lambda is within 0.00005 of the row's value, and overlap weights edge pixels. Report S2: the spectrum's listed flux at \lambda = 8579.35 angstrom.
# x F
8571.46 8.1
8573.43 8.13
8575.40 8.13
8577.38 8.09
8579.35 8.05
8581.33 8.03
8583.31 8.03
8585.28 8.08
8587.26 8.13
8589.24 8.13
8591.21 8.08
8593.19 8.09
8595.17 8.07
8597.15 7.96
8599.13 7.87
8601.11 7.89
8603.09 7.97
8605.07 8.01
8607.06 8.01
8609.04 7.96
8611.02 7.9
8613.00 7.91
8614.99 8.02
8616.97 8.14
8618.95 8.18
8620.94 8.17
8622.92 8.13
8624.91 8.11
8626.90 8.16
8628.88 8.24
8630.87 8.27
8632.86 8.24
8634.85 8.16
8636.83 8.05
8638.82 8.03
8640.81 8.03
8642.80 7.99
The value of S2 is 8.05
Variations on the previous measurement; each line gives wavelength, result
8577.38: 8.09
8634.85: 8.16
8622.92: 8.13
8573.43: 8.13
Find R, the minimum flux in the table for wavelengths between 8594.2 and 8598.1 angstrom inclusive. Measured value 7.96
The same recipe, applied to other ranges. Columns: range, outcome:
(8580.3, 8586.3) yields 8.03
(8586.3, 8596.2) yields 8.07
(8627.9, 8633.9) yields 8.24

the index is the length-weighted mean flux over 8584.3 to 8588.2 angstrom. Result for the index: 8.1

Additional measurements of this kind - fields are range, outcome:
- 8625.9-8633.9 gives 8.22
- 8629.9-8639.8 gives 8.15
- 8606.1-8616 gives 7.96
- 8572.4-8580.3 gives 8.11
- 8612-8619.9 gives 8.07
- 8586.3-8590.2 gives 8.12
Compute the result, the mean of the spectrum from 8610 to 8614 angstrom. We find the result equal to 7.9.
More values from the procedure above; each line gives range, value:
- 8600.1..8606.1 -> 7.95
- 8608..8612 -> 7.94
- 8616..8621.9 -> 8.16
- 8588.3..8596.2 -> 8.1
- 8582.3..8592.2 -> 8.09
